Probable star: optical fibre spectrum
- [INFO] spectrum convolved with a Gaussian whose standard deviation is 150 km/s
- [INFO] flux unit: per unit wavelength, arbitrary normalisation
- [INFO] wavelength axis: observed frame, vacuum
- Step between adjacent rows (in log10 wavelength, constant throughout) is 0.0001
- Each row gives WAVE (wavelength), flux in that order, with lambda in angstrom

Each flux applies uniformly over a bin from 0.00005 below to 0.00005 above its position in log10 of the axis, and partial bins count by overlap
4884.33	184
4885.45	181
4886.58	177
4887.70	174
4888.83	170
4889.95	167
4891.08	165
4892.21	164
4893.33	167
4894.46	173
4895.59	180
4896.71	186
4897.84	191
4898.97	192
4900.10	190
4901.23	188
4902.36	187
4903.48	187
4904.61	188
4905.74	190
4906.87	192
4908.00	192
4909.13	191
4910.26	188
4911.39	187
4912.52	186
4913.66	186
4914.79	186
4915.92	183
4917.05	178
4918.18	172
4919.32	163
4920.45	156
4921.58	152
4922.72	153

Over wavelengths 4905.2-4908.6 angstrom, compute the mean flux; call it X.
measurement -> 191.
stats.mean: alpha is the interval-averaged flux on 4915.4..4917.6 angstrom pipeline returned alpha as 181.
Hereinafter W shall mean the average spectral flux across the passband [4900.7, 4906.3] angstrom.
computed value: 188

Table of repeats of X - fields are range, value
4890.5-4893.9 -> 165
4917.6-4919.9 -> 167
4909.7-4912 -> 188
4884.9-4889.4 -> 176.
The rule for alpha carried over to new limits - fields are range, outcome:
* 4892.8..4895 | 170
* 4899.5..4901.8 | 189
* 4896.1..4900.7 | 190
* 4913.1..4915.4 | 186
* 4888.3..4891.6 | 167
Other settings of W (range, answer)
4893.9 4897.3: 180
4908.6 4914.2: 187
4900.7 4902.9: 187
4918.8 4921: 160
